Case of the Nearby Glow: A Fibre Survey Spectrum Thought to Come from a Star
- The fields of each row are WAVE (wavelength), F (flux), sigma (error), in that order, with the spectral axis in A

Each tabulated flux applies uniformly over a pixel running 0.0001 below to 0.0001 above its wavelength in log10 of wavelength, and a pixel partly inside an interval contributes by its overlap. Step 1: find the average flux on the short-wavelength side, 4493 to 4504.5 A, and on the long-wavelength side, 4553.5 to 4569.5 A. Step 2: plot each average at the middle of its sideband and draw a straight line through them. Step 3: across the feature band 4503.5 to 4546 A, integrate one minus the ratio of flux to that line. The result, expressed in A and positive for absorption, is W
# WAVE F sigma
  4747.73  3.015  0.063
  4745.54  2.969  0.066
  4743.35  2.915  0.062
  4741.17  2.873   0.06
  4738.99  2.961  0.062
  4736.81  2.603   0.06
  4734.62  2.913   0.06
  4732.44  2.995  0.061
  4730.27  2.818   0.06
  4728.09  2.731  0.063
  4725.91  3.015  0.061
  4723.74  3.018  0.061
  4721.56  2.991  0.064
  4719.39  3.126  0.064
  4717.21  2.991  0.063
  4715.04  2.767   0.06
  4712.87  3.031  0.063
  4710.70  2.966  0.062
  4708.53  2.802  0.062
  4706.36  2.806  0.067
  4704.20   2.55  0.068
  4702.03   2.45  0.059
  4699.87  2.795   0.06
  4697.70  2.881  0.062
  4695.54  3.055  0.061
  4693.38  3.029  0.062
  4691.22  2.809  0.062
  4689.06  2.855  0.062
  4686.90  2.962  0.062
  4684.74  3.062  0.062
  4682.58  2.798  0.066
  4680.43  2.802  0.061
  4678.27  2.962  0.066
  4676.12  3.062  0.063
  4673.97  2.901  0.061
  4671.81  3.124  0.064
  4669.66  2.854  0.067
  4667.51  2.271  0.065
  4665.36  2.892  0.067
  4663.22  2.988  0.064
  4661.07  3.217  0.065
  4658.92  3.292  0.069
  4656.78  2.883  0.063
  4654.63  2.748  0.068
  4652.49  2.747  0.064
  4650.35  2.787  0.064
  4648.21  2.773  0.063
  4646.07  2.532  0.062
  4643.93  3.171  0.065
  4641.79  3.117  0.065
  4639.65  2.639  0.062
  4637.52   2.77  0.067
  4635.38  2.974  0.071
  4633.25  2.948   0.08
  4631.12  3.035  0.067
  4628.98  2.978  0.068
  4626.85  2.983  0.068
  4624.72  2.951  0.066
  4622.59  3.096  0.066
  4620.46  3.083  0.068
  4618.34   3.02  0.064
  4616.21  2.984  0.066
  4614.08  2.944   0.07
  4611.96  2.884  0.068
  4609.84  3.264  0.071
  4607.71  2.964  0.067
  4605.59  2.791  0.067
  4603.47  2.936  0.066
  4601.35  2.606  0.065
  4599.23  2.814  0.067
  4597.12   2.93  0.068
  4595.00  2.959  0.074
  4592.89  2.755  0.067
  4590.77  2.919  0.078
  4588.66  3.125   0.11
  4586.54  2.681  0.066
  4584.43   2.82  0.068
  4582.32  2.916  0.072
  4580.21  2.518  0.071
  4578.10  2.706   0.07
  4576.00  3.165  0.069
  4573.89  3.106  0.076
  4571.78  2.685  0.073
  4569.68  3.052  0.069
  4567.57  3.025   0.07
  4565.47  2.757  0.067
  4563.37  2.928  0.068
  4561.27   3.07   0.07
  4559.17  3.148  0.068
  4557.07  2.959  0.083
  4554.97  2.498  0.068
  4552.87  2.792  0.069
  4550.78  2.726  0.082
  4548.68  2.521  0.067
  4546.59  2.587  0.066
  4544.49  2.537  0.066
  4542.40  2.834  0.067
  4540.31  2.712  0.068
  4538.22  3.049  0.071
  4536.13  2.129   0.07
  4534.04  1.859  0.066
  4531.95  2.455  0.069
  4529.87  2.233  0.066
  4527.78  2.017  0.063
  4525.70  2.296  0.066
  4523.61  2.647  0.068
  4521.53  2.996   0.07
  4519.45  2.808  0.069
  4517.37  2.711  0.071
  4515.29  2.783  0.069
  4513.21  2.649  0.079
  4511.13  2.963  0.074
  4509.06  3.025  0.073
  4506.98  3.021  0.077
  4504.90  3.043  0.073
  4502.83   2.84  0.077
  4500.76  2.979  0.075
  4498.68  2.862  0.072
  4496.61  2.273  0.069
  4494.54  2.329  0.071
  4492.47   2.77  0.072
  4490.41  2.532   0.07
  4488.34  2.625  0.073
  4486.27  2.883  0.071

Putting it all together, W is 2.1 A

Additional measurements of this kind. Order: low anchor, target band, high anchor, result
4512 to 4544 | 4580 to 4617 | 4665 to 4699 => -2.5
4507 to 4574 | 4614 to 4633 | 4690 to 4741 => -1.5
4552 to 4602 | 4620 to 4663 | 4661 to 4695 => -0.6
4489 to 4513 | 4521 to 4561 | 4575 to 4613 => 3.4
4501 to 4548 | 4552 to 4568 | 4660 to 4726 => -1.1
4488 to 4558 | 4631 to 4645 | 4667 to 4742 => -0.8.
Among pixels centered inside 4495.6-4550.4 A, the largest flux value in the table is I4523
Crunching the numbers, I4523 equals 3.049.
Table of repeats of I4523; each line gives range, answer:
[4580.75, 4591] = 3.125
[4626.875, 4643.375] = 3.117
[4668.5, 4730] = 3.126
